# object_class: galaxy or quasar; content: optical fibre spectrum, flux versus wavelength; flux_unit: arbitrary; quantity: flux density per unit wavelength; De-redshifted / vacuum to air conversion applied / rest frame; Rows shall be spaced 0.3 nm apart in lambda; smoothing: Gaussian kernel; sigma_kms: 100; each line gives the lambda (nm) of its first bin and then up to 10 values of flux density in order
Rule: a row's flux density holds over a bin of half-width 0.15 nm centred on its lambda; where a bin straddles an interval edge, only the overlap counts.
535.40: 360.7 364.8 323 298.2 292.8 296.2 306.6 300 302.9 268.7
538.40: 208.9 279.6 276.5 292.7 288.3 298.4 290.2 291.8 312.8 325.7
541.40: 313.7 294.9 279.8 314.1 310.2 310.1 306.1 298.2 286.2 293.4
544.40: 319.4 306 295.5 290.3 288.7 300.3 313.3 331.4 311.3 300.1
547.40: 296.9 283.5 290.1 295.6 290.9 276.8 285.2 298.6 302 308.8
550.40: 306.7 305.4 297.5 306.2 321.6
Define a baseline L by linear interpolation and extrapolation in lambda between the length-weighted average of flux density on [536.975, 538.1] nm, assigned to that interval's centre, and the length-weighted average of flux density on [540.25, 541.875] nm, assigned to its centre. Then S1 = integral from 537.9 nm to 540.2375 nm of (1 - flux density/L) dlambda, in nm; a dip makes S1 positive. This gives 0.20 nm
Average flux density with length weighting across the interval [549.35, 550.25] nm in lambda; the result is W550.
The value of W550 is 303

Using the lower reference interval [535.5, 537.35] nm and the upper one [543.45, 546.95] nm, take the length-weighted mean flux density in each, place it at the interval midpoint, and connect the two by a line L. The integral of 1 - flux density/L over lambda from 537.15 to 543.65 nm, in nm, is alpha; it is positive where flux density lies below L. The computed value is 0.32 nm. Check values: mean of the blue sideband 315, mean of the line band 294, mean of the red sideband 303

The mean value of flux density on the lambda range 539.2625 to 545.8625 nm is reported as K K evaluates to 300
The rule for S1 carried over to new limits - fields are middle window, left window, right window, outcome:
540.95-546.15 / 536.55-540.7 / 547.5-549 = -0.28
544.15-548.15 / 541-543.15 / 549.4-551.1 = 0.04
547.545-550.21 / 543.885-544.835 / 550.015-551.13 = 0.11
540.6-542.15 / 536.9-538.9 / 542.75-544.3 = -0.07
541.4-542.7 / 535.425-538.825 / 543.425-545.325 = -0.01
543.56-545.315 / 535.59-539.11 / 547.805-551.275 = -0.03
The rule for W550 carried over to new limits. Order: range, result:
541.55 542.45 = 296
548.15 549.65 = 289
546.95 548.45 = 293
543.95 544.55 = 306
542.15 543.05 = 311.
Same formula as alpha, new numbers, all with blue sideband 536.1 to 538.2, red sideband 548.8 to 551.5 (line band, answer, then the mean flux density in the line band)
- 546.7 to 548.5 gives 0.02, 296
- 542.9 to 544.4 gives -0.01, 300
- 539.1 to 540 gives 0.02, 292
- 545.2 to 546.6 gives -0.03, 304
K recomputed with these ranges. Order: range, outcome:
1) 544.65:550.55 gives 298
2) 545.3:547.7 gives 304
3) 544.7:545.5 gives 295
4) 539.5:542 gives 301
